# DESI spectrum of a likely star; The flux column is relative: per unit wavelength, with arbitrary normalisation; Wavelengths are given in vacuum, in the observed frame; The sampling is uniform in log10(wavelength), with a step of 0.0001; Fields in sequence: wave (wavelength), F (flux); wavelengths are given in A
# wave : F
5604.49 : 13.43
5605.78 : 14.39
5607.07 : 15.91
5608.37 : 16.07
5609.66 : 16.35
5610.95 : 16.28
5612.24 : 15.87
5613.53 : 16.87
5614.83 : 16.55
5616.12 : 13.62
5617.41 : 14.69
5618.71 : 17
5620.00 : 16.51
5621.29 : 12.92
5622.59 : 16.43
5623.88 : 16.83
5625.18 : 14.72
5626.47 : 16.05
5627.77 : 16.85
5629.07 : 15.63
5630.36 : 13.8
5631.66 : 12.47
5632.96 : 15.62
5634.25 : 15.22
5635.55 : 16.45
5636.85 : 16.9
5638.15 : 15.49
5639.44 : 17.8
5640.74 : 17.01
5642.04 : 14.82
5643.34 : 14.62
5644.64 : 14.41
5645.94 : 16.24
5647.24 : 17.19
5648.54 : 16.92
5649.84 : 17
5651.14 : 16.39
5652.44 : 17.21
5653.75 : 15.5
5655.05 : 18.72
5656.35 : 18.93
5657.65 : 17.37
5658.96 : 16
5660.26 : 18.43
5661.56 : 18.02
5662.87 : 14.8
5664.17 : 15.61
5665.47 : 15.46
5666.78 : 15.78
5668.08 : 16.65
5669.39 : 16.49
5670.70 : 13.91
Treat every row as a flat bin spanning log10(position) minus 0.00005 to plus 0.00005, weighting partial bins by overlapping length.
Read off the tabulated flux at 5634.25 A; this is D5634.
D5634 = 15.22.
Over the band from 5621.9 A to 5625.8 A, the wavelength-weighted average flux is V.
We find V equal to 15.9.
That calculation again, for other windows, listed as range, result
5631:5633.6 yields 14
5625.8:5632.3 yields 15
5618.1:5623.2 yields 15.7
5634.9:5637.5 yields 16.6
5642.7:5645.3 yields 14.5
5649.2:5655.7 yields 17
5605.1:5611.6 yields 15.8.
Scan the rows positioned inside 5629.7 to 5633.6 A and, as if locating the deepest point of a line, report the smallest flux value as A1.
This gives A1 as 12.47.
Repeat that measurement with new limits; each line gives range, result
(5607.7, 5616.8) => 13.62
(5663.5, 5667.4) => 15.46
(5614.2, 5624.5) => 12.92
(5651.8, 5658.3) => 15.5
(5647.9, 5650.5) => 16.92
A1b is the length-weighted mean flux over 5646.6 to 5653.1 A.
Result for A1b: 16.9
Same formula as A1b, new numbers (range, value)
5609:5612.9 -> 16.2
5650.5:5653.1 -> 16.8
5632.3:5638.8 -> 15.9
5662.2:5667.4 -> 15.4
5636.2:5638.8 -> 16.2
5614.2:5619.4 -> 15.5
